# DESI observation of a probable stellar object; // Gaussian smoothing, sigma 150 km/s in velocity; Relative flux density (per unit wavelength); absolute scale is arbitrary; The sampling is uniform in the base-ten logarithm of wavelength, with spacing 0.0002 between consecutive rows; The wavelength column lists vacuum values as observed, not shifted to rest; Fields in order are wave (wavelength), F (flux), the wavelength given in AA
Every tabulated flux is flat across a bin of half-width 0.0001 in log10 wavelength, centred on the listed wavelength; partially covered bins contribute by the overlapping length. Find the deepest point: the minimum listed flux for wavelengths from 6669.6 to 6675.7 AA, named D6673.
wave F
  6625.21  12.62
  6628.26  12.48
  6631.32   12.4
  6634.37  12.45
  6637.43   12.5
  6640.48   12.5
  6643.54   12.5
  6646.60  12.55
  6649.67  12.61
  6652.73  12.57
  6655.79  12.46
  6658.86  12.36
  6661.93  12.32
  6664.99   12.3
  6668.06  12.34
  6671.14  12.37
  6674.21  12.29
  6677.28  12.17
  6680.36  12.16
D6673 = 12.29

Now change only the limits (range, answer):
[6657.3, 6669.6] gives 12.3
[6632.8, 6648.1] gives 12.45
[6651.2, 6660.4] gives 12.36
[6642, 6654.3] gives 12.5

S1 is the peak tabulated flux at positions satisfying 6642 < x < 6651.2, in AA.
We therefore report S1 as 12.61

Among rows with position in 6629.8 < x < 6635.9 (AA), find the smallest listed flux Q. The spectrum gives 12.4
